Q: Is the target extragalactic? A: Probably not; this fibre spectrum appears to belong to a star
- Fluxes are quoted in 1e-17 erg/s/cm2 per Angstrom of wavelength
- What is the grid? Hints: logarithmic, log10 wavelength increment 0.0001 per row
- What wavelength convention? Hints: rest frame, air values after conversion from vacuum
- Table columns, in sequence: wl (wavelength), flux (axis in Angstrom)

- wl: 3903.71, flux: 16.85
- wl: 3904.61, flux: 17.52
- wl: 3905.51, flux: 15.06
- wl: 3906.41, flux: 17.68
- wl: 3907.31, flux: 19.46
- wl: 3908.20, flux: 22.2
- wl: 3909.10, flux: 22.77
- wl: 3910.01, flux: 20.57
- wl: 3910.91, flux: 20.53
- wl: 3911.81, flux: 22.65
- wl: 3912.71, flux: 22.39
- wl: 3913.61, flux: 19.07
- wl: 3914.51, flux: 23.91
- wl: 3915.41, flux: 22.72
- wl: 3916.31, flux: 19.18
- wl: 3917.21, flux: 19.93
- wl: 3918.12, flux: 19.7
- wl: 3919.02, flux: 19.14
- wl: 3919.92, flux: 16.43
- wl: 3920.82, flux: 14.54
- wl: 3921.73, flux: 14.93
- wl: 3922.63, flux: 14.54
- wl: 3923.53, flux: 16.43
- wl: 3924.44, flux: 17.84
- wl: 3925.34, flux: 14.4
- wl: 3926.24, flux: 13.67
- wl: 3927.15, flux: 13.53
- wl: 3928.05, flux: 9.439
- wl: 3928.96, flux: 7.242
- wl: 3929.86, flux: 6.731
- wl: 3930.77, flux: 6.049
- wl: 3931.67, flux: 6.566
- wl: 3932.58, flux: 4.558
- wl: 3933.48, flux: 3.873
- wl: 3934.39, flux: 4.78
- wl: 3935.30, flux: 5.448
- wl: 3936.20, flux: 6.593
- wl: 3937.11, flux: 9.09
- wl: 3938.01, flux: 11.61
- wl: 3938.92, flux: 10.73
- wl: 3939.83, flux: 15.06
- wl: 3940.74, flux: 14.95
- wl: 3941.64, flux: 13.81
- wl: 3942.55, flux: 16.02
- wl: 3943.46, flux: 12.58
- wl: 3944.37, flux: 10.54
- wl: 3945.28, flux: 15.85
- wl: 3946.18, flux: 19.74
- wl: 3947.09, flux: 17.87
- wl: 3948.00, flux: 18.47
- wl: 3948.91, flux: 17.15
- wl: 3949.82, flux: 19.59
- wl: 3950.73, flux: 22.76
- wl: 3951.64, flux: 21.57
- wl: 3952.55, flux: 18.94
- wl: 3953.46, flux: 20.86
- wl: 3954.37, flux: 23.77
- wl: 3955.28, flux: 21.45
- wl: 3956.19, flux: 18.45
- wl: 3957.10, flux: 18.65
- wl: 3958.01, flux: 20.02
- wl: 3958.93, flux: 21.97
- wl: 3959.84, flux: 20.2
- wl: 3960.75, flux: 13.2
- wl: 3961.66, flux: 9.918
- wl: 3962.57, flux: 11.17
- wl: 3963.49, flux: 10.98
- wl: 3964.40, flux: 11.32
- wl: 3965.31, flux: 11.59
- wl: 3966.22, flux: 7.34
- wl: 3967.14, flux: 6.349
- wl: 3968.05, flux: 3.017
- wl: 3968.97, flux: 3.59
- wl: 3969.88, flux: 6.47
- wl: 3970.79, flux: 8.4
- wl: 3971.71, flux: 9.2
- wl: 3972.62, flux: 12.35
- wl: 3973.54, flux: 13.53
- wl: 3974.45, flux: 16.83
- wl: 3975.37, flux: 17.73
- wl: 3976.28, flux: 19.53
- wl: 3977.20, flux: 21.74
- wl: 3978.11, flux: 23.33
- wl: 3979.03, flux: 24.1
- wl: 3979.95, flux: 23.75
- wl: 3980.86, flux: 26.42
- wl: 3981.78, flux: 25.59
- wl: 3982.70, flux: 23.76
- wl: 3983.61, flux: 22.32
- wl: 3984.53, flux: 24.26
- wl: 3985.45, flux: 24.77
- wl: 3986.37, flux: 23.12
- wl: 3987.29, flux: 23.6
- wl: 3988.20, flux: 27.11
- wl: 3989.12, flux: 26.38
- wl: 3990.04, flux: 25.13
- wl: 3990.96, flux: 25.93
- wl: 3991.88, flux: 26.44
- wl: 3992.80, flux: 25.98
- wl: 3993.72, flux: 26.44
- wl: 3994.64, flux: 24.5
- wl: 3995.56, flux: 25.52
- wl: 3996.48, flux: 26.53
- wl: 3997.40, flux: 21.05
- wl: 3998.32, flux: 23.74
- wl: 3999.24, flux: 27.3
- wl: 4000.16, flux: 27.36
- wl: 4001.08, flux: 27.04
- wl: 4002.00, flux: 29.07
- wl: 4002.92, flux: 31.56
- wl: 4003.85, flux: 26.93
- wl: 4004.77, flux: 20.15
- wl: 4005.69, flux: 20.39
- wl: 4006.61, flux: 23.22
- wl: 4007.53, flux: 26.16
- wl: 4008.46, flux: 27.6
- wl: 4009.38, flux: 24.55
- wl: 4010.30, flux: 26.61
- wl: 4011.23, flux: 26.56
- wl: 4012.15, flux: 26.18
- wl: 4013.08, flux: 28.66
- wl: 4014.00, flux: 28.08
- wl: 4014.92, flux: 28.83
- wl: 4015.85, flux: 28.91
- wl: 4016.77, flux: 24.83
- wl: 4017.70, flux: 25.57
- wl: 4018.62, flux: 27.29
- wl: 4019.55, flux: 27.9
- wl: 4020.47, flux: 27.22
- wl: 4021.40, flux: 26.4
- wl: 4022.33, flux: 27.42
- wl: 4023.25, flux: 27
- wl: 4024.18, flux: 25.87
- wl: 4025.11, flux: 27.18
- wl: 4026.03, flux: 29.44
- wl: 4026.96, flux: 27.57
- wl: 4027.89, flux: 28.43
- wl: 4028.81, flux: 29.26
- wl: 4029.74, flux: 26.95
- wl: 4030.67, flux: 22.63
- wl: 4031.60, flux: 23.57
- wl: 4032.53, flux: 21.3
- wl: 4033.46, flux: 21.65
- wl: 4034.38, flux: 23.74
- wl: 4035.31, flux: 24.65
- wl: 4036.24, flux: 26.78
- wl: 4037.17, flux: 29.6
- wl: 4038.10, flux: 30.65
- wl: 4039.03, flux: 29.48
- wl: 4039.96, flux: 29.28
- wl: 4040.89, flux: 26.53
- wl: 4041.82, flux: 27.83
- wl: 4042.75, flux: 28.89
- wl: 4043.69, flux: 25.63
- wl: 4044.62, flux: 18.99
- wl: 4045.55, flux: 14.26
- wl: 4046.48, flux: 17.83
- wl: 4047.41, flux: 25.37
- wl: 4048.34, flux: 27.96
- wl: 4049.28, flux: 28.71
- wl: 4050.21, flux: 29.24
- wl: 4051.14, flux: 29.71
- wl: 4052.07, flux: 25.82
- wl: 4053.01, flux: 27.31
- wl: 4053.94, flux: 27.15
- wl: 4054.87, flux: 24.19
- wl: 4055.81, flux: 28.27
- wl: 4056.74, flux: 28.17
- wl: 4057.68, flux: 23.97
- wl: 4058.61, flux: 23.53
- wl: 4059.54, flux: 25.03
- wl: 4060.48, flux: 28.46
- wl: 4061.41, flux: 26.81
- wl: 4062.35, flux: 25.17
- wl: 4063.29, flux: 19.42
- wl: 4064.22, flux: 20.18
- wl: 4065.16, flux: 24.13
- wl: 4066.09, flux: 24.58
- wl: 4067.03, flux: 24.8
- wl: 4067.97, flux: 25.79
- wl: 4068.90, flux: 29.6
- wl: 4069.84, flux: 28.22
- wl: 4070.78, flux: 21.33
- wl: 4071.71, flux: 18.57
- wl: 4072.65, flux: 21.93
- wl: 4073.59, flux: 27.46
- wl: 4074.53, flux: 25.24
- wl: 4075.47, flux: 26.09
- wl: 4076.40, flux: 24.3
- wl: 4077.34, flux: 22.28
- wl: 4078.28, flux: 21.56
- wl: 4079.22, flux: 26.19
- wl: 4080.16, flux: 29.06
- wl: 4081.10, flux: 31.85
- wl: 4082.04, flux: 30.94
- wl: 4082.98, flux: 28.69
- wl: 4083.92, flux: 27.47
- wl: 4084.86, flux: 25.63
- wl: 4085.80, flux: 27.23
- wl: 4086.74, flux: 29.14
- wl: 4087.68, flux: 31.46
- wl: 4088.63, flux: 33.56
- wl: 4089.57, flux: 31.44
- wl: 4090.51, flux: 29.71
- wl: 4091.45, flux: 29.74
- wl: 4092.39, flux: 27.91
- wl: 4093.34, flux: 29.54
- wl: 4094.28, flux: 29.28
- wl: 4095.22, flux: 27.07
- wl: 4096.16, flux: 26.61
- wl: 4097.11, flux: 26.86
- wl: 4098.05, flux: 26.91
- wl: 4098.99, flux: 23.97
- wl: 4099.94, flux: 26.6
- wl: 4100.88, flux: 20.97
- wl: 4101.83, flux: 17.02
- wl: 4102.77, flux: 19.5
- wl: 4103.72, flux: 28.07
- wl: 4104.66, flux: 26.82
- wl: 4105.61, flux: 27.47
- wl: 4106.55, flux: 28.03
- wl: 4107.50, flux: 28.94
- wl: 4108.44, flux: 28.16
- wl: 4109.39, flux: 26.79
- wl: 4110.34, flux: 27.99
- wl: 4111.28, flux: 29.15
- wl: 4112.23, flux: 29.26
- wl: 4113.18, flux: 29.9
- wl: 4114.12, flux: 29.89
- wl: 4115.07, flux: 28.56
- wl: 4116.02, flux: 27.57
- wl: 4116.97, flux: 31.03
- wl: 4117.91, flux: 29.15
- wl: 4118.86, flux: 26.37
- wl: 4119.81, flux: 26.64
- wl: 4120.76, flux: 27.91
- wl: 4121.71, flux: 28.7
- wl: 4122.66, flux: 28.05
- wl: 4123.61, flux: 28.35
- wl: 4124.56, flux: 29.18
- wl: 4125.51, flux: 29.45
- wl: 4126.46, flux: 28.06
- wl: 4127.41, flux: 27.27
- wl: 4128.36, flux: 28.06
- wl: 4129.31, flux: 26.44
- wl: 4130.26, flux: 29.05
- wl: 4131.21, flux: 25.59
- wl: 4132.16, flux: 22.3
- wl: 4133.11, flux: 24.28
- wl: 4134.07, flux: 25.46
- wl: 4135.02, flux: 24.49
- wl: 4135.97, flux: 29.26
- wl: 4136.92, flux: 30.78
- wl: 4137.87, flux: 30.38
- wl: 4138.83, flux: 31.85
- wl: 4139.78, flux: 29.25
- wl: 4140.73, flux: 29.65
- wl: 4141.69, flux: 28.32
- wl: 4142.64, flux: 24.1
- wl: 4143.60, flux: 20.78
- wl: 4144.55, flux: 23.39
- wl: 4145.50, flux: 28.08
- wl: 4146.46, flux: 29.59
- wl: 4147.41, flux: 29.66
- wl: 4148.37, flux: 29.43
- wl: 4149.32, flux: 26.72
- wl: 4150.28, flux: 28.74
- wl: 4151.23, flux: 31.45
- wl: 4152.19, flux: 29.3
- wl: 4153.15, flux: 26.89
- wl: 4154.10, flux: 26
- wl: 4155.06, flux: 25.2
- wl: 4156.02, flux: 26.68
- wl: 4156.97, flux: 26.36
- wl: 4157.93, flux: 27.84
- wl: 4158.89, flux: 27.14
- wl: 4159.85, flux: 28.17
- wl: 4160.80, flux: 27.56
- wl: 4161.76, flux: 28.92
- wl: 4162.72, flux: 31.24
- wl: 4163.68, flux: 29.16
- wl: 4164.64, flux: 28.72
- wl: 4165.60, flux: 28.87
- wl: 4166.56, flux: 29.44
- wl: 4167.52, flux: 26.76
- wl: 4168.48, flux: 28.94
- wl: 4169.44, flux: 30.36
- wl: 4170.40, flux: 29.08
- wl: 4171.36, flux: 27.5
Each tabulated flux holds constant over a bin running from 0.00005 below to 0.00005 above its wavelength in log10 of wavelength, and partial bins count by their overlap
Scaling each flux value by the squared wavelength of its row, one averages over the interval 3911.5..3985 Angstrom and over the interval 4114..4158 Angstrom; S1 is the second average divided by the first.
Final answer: 1.97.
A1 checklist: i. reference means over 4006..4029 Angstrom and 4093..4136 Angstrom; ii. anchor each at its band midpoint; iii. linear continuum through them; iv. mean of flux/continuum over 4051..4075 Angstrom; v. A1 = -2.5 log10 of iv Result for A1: 0.08 mag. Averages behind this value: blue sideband 27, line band 25.1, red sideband 27.1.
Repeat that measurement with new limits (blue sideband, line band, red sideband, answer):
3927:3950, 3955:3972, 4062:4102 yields 0.126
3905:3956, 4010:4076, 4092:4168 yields -0.164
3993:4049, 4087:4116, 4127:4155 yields -0.025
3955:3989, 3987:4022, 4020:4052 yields -0.209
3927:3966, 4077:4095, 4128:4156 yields -0.212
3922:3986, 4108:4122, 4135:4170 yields -0.114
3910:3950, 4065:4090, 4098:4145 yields -0.104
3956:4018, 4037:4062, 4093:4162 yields -0.099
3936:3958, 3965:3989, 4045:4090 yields 0.102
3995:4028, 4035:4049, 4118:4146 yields 0.044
